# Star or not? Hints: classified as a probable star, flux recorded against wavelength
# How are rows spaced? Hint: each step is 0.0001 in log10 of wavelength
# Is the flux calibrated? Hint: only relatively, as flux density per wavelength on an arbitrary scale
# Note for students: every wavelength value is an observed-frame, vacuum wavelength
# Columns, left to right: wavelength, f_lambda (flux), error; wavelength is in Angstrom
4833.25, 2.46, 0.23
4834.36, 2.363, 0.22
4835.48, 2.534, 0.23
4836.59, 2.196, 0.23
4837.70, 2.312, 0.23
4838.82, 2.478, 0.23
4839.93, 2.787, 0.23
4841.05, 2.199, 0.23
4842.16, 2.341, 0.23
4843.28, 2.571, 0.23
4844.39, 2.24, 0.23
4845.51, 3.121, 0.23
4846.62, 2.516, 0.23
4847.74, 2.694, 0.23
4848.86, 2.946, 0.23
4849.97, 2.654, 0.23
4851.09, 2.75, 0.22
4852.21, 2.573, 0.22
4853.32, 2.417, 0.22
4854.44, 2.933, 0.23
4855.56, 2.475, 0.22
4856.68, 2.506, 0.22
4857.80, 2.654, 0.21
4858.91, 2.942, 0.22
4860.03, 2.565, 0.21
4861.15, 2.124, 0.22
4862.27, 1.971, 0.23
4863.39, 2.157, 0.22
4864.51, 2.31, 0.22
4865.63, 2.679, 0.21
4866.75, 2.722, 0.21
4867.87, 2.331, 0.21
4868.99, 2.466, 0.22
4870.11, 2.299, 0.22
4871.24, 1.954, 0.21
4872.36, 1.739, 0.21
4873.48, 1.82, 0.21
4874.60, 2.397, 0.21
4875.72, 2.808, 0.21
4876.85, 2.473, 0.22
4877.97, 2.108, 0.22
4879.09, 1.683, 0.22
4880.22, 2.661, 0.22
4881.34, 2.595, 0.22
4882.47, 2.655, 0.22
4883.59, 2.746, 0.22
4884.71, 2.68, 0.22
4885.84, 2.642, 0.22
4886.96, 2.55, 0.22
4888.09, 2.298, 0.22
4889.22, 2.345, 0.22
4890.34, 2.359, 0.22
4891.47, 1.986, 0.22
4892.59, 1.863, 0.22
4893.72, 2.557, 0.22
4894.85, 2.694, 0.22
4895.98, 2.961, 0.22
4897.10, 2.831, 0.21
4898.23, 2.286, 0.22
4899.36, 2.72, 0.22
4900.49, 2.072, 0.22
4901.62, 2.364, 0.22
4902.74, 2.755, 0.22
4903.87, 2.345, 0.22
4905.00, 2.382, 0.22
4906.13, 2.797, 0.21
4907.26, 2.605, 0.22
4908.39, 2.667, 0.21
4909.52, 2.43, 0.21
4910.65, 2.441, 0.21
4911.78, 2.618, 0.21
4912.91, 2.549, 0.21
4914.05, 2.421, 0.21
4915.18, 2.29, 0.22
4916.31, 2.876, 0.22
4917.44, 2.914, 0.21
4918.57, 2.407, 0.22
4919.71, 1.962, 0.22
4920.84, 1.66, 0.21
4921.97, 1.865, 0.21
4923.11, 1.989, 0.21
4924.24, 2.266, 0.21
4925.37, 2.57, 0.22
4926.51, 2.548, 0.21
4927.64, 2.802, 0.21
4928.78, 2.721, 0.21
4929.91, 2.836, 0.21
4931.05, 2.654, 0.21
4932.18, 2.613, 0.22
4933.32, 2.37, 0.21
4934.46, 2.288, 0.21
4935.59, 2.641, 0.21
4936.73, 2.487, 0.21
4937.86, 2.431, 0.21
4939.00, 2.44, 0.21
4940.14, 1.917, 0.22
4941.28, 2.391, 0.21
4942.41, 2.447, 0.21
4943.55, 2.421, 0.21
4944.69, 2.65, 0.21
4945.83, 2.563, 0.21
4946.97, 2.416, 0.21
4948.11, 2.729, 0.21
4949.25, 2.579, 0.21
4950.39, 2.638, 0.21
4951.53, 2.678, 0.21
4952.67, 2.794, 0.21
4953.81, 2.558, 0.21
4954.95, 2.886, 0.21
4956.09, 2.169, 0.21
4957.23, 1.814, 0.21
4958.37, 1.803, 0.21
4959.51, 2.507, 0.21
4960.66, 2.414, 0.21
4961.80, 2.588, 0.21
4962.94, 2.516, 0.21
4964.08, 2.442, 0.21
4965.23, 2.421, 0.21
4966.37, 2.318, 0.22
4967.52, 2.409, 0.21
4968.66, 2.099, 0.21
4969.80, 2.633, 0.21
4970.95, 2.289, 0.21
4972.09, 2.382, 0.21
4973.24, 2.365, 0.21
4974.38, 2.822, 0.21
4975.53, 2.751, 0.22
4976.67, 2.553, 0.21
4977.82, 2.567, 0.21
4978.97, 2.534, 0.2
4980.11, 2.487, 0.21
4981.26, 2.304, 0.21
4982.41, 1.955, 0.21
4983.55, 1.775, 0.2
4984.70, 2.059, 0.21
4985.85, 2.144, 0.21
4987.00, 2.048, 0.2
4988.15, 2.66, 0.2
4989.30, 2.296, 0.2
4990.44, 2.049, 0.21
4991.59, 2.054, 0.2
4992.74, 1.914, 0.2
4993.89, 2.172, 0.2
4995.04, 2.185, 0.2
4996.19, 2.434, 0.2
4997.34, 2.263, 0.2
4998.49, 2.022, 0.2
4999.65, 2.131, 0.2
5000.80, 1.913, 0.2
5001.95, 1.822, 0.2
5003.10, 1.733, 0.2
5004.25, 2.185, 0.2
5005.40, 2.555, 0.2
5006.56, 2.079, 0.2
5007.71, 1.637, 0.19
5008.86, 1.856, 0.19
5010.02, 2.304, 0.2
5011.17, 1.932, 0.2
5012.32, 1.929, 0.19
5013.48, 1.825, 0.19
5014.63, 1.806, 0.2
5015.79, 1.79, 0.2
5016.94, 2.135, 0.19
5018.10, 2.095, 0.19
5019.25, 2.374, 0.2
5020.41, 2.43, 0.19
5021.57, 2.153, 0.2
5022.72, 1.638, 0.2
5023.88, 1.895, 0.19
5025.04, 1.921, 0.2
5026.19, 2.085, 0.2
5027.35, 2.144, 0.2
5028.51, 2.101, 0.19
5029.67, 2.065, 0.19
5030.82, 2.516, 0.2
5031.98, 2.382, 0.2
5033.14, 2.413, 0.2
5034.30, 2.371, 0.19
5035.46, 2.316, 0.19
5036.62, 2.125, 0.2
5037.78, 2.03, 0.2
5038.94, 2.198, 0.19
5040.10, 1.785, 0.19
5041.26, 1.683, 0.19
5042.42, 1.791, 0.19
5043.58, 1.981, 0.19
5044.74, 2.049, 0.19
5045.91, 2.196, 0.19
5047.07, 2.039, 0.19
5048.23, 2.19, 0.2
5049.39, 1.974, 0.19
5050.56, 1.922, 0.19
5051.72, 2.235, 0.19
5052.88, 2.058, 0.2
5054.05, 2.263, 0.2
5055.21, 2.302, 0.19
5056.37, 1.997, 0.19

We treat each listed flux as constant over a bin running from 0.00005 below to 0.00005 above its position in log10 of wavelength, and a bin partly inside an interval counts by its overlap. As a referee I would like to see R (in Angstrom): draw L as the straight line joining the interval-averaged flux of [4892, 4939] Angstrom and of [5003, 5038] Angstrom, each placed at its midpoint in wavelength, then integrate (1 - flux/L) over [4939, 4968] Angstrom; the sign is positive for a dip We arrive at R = -1.3 Angstrom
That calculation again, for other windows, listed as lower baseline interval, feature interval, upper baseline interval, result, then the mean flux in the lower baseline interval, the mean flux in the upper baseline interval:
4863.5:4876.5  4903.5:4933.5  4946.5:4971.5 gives -1.1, 2.32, 2.44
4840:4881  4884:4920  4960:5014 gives -1.8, 2.44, 2.23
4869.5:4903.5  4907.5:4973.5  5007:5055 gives -4.9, 2.4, 2.07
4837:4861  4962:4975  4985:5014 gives -1.4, 2.59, 2.09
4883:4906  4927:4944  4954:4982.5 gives -0.4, 2.48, 2.41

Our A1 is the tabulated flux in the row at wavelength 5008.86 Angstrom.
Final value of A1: 1.856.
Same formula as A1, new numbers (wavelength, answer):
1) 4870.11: 2.299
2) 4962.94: 2.516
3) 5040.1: 1.785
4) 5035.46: 2.316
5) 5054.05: 2.263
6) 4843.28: 2.571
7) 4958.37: 1.803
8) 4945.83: 2.563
